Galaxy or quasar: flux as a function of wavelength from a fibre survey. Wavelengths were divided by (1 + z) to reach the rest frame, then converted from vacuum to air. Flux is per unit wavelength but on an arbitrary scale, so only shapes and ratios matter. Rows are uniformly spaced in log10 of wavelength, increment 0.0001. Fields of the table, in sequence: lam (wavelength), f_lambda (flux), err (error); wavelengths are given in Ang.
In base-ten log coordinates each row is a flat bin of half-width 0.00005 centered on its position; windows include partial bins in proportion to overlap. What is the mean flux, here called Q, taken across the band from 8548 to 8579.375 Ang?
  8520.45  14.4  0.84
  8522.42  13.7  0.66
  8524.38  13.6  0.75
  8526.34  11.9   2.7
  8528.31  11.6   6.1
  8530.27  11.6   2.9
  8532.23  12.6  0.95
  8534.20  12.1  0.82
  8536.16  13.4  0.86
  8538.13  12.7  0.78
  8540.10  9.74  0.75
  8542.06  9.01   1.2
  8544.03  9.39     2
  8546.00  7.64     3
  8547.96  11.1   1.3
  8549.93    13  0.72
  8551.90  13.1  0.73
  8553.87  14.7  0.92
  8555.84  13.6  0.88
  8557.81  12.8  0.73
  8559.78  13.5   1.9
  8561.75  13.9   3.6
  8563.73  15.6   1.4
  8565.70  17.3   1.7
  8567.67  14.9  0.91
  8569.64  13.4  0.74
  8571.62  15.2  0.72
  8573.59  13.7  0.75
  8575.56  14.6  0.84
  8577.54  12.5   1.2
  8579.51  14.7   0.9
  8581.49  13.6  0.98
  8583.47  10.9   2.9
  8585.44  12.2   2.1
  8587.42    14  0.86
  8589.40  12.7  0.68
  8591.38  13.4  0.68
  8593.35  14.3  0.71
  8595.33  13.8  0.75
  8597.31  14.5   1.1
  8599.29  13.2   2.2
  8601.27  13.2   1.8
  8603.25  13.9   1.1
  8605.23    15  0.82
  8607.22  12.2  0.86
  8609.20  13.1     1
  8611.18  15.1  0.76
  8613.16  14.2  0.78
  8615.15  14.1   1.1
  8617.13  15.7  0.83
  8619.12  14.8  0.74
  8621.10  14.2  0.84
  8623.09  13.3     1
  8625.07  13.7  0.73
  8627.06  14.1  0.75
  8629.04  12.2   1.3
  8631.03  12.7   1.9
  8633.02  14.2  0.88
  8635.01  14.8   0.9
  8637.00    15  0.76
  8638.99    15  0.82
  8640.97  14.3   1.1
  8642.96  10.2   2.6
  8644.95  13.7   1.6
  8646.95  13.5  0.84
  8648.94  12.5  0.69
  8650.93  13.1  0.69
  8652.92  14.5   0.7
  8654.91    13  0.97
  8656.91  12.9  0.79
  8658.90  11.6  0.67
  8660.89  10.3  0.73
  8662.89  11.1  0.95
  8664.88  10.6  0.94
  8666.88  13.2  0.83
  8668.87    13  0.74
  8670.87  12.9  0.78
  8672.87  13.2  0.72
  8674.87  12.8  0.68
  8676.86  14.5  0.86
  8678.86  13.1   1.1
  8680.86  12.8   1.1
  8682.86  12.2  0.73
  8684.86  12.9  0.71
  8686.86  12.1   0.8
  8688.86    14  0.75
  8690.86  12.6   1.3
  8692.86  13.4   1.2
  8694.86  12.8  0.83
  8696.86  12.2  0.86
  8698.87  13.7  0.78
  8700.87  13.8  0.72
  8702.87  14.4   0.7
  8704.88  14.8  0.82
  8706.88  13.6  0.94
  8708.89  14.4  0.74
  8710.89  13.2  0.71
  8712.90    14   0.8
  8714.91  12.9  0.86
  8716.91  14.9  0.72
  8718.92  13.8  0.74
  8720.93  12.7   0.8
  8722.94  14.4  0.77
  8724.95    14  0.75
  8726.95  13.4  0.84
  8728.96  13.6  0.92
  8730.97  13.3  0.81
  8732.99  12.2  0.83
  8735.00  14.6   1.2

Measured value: 14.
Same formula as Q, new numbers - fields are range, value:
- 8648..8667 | 12.2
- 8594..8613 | 13.8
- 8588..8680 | 13.4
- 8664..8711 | 13.2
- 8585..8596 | 13.4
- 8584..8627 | 13.8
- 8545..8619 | 13.6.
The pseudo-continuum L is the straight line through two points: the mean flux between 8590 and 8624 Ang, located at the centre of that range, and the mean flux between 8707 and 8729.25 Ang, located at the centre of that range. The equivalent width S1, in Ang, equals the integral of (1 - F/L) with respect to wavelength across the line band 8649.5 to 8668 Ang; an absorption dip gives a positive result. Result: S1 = 2.2 Ang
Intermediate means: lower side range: 14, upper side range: 13.8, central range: 12.3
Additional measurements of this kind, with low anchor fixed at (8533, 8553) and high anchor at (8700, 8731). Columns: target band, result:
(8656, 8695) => 1.9 Ang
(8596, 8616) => -2.8 Ang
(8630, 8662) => -1.1 Ang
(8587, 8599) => -1.8 Ang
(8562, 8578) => -4.3 Ang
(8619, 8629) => -1.1 Ang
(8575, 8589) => -1.7 Ang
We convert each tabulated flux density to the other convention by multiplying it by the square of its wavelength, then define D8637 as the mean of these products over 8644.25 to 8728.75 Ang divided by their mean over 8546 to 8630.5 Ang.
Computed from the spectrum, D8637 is 0.98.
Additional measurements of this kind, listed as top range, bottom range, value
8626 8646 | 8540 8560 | 1.20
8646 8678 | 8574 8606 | 0.95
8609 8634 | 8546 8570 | 1.04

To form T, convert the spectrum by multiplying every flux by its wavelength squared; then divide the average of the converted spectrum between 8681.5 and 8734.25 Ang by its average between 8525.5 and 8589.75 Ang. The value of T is 1.09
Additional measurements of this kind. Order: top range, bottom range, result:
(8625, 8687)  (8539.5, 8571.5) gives 1.04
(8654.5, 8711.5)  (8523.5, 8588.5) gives 1.04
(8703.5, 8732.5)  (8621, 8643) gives 1.02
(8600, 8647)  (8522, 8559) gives 1.18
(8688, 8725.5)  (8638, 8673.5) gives 1.09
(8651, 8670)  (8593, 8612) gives 0.90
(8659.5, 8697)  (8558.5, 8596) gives 0.93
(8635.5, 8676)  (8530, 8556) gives 1.13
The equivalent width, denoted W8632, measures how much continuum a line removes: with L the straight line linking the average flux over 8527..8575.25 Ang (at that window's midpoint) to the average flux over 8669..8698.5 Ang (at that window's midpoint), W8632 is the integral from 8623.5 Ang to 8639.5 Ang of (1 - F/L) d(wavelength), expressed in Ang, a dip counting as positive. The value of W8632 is -1.3 Ang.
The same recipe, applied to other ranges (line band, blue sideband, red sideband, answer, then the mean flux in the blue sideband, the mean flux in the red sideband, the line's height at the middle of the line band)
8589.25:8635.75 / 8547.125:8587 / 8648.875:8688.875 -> -2.2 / 13.7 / 12.7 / 13.2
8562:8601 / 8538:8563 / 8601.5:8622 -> -2.7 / 11.9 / 14.2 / 13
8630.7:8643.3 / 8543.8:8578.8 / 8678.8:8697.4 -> -0.9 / 13.4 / 12.8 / 13.1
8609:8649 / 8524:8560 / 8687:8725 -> -3.3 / 11.9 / 13.6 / 12.8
